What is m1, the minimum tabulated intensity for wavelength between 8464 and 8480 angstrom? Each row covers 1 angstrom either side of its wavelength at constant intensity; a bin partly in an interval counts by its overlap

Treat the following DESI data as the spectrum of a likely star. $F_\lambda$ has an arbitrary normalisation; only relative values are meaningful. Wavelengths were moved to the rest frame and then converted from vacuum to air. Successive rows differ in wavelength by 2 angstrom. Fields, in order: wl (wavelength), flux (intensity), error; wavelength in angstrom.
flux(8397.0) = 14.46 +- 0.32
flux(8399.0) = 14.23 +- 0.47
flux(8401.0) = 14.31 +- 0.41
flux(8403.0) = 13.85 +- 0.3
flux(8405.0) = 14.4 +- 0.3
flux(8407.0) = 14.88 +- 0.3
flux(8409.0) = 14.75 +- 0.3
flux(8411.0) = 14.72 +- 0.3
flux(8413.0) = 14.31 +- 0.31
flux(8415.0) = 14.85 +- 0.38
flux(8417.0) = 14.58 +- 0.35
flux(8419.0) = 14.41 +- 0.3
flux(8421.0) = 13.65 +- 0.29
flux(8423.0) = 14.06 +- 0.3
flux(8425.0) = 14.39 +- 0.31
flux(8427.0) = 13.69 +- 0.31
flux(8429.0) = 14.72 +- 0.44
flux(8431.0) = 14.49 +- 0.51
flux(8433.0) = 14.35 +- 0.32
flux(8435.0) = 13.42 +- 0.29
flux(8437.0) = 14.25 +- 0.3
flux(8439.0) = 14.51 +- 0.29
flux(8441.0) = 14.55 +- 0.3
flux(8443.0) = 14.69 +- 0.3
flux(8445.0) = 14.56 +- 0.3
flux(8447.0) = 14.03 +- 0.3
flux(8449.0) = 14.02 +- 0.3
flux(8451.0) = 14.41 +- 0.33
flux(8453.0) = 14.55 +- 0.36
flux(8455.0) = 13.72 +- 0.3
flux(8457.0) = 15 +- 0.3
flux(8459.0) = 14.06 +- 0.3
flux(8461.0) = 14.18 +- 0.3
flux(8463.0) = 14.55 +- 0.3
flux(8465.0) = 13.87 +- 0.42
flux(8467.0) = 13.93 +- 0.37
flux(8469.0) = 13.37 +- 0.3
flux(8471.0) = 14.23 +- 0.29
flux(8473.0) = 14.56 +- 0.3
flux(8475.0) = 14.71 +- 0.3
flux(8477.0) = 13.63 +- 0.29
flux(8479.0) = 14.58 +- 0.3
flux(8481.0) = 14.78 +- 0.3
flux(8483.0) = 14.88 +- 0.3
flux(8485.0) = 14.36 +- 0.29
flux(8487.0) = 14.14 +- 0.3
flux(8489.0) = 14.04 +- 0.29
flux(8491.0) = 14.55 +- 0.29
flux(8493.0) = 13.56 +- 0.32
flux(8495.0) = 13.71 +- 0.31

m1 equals 13.37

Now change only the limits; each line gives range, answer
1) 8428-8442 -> 13.42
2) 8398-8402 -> 14.23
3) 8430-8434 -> 14.35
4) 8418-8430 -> 13.65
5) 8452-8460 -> 13.72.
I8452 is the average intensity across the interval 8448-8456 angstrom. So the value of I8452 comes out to 14.2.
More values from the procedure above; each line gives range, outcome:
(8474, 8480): 14.3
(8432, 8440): 14.1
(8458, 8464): 14.3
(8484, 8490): 14.2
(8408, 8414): 14.6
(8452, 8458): 14.4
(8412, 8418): 14.6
